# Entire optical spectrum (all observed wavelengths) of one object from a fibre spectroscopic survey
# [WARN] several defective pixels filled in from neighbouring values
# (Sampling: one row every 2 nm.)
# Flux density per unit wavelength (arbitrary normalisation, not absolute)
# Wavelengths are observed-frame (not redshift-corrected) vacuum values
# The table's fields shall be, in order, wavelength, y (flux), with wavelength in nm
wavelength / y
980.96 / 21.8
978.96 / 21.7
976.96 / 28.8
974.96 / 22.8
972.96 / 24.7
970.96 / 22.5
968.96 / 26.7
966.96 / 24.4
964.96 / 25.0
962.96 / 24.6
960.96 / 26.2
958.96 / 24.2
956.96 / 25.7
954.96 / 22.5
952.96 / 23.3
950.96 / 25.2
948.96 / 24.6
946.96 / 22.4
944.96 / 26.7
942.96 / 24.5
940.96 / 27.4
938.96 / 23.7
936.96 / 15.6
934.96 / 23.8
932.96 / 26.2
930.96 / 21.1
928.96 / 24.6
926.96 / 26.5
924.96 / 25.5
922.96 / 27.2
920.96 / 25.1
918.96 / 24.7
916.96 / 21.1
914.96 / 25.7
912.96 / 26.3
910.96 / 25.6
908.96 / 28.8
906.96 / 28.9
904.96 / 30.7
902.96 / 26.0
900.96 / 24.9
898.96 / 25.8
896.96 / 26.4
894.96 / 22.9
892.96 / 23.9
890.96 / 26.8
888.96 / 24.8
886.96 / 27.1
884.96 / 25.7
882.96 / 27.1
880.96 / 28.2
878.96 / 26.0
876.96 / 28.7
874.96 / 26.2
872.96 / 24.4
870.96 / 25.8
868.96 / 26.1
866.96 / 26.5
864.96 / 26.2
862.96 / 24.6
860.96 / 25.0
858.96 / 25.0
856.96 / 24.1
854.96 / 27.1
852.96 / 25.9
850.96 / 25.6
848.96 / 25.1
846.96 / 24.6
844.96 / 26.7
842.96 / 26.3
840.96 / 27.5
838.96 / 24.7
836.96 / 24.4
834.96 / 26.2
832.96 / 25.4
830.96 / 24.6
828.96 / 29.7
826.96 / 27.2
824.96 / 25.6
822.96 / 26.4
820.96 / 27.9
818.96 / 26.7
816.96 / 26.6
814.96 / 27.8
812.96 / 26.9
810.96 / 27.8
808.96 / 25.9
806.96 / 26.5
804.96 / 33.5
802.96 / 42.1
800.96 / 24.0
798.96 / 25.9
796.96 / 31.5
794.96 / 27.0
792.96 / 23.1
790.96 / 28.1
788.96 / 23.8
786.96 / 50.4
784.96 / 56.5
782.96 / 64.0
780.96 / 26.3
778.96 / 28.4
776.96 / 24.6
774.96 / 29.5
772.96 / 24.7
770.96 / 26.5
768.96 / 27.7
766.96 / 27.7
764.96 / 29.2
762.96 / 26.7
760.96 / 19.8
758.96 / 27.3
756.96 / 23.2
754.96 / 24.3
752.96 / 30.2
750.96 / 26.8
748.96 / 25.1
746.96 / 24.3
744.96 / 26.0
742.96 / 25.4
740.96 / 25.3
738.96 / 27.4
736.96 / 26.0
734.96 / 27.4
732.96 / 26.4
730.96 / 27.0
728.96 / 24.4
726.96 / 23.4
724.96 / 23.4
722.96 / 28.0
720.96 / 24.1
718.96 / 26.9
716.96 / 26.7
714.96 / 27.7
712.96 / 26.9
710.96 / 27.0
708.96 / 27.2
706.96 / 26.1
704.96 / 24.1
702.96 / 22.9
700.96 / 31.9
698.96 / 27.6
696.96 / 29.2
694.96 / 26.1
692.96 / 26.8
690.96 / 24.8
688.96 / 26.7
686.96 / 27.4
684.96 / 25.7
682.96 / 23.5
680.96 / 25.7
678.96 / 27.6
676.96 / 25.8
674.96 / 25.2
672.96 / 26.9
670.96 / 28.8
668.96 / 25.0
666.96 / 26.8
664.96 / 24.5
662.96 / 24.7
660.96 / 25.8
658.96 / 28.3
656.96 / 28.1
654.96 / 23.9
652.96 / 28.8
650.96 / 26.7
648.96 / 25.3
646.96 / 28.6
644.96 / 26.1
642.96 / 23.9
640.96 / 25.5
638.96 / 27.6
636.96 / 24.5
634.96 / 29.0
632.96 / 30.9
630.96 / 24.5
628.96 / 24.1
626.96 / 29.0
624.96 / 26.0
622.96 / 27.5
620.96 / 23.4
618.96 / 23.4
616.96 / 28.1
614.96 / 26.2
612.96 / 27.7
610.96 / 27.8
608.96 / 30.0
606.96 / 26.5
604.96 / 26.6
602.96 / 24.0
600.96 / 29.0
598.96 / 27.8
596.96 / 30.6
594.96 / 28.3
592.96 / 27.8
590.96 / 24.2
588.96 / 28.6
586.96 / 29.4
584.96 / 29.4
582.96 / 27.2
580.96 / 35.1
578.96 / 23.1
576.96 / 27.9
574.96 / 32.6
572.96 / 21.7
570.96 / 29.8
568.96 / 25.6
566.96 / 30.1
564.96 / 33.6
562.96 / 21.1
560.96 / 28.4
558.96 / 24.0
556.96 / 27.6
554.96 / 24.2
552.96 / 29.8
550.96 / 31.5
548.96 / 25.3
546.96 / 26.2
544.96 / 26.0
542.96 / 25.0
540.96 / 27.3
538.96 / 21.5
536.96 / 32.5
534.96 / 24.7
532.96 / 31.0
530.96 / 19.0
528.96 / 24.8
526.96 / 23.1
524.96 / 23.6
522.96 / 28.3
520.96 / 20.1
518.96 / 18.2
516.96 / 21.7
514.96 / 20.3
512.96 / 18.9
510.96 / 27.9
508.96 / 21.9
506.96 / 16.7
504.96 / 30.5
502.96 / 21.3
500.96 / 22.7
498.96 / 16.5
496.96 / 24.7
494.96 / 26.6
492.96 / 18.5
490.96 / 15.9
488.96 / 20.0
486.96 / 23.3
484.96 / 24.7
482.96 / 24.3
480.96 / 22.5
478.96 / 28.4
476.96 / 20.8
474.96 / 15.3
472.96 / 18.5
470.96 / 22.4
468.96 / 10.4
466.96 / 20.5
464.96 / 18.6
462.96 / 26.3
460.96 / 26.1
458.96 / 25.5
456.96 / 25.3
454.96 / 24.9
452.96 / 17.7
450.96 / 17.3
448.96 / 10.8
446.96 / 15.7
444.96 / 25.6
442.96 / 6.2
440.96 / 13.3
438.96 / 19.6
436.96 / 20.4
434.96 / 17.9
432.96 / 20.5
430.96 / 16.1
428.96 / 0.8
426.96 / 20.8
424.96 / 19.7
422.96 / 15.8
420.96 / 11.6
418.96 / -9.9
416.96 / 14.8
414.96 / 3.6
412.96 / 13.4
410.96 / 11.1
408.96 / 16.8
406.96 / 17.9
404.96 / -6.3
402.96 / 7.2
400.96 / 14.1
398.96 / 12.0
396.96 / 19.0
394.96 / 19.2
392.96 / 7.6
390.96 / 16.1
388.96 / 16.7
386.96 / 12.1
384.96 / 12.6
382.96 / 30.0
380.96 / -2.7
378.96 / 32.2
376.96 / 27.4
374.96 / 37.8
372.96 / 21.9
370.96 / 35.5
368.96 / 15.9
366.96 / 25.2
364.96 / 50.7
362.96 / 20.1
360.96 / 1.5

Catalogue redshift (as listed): 0.194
